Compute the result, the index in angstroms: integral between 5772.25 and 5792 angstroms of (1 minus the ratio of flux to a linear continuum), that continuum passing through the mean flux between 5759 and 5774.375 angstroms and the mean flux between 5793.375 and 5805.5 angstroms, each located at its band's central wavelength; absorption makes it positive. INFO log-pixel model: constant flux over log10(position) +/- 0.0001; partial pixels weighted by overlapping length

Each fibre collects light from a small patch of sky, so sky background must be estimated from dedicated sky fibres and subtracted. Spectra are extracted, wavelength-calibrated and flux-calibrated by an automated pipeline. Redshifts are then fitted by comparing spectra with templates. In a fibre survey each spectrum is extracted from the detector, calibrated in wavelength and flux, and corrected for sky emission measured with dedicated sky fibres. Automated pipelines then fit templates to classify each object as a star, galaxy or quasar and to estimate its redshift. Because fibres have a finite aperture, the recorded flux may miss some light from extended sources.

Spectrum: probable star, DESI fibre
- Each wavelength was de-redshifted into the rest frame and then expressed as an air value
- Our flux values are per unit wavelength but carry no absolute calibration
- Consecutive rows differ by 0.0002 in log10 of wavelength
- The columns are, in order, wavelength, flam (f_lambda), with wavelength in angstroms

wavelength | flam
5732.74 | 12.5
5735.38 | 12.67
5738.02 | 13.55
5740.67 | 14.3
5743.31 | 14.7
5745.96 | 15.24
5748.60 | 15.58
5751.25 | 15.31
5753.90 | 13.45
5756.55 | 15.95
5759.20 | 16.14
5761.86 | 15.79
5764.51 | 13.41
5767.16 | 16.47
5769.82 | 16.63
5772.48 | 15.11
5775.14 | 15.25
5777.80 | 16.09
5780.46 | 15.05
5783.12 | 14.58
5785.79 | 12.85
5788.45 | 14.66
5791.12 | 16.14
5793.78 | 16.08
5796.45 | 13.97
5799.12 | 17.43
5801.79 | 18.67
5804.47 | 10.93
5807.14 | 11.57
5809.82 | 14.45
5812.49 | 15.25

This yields 0.7 angstroms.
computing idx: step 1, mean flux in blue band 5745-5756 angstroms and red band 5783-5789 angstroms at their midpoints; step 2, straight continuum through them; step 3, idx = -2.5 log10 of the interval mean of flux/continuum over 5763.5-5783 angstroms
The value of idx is -0.09 mag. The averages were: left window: 15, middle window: 15.4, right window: 13.8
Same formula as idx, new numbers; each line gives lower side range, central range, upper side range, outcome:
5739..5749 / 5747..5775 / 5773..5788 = -0.040 mag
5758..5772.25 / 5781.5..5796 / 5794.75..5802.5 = 0.100 mag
